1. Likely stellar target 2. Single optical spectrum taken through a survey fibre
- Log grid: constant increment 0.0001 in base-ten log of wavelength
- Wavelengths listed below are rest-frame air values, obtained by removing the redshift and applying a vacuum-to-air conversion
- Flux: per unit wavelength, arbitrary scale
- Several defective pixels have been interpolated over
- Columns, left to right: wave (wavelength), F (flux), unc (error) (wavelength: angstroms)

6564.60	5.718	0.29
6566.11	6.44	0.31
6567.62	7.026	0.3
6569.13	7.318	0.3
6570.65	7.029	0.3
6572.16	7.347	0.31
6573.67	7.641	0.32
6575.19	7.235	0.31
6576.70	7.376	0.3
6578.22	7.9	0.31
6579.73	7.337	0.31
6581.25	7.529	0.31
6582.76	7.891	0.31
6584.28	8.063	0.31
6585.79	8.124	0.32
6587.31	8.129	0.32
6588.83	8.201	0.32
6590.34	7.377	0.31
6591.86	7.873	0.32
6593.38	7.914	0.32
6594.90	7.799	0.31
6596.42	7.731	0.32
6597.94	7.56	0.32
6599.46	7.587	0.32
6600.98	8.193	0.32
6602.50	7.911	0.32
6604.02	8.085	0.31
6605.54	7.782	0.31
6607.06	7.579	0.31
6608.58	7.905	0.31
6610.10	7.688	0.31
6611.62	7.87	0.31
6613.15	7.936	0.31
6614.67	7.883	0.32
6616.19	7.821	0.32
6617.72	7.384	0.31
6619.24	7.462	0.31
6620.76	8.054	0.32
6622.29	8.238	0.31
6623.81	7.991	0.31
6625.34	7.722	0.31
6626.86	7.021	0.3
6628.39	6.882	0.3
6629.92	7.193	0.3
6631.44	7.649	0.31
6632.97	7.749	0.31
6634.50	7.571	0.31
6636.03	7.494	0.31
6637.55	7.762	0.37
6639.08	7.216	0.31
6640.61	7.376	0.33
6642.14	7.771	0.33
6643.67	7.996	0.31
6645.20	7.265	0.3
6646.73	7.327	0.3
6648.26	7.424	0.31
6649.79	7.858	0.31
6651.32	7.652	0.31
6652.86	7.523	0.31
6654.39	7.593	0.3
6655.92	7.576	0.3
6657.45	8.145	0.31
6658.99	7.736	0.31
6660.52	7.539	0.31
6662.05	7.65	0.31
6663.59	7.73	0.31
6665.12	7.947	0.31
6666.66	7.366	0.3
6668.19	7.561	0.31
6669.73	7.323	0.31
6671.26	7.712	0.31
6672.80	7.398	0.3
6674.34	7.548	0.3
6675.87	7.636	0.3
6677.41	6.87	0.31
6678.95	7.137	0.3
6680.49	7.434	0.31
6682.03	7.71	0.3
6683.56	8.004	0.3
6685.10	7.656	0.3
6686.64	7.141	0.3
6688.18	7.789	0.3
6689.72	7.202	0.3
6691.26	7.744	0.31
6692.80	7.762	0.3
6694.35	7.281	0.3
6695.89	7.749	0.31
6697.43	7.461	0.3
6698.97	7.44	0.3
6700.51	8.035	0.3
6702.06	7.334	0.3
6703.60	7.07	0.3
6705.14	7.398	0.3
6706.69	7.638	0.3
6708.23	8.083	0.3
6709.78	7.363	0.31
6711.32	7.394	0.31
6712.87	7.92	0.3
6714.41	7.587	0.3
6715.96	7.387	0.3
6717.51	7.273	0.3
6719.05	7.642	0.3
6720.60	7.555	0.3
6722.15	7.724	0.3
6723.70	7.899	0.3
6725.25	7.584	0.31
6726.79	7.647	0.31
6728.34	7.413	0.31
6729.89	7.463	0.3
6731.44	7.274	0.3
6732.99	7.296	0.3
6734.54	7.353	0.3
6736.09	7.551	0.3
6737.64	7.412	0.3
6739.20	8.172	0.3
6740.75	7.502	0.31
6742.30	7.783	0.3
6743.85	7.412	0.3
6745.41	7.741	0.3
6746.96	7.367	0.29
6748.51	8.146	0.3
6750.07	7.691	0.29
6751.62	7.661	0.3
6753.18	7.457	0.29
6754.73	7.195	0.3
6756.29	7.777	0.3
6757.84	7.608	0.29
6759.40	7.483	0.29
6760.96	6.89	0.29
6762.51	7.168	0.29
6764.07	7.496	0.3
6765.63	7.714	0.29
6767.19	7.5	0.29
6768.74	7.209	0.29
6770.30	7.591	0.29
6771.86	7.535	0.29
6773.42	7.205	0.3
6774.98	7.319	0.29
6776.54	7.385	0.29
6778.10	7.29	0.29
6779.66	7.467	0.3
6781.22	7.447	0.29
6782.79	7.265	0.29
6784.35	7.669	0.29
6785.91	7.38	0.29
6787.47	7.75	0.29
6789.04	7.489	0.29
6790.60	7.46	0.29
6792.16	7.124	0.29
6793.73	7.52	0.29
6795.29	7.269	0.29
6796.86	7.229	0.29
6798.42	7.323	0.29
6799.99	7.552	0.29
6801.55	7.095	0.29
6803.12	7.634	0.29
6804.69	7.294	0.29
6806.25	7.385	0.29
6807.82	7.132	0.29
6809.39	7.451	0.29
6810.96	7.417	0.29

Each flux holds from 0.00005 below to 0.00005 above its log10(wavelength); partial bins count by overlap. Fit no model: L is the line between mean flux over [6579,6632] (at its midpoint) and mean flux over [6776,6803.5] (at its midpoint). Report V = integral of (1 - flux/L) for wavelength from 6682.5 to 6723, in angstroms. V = 0.03 angstroms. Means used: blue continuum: 7.75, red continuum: 7.4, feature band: 7.56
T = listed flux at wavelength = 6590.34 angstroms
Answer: 7.377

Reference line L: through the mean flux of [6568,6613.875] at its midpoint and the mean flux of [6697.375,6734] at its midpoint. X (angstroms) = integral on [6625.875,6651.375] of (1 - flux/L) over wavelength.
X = 0.6 angstroms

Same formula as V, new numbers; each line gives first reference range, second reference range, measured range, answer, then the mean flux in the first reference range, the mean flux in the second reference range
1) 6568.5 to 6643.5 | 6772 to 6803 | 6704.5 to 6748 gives -0.5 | 7.68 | 7.39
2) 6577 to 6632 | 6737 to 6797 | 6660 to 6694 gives 0.4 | 7.75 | 7.48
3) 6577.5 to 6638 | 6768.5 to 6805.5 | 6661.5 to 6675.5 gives 0.1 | 7.75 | 7.4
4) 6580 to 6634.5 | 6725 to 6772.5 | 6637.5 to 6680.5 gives 0.7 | 7.76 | 7.52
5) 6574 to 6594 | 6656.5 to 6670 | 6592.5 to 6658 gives 0.3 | 7.76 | 7.68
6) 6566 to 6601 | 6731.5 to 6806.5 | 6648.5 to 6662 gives -0.2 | 7.62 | 7.46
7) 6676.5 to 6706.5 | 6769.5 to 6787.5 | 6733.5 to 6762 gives -0.4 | 7.49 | 7.43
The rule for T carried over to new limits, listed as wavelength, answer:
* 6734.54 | 7.353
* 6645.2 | 7.265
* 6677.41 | 6.87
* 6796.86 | 7.229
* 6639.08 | 7.216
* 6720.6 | 7.555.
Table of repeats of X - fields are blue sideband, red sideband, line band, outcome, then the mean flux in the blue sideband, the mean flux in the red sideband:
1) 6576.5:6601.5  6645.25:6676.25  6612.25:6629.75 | 0.13 angstroms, 7.8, 7.6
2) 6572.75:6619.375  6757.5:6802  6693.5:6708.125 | 0.07 angstroms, 7.77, 7.39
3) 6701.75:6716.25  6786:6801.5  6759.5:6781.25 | 0.18 angstroms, 7.53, 7.4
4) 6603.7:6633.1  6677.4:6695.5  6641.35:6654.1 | 0.02 angstroms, 7.69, 7.51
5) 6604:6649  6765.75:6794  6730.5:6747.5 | -0.12 angstroms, 7.63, 7.43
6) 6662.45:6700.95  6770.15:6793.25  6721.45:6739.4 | -0.15 angstroms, 7.54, 7.42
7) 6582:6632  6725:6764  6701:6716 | 0.11 angstroms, 7.77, 7.52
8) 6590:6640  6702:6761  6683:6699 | 0.08 angstroms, 7.69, 7.55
